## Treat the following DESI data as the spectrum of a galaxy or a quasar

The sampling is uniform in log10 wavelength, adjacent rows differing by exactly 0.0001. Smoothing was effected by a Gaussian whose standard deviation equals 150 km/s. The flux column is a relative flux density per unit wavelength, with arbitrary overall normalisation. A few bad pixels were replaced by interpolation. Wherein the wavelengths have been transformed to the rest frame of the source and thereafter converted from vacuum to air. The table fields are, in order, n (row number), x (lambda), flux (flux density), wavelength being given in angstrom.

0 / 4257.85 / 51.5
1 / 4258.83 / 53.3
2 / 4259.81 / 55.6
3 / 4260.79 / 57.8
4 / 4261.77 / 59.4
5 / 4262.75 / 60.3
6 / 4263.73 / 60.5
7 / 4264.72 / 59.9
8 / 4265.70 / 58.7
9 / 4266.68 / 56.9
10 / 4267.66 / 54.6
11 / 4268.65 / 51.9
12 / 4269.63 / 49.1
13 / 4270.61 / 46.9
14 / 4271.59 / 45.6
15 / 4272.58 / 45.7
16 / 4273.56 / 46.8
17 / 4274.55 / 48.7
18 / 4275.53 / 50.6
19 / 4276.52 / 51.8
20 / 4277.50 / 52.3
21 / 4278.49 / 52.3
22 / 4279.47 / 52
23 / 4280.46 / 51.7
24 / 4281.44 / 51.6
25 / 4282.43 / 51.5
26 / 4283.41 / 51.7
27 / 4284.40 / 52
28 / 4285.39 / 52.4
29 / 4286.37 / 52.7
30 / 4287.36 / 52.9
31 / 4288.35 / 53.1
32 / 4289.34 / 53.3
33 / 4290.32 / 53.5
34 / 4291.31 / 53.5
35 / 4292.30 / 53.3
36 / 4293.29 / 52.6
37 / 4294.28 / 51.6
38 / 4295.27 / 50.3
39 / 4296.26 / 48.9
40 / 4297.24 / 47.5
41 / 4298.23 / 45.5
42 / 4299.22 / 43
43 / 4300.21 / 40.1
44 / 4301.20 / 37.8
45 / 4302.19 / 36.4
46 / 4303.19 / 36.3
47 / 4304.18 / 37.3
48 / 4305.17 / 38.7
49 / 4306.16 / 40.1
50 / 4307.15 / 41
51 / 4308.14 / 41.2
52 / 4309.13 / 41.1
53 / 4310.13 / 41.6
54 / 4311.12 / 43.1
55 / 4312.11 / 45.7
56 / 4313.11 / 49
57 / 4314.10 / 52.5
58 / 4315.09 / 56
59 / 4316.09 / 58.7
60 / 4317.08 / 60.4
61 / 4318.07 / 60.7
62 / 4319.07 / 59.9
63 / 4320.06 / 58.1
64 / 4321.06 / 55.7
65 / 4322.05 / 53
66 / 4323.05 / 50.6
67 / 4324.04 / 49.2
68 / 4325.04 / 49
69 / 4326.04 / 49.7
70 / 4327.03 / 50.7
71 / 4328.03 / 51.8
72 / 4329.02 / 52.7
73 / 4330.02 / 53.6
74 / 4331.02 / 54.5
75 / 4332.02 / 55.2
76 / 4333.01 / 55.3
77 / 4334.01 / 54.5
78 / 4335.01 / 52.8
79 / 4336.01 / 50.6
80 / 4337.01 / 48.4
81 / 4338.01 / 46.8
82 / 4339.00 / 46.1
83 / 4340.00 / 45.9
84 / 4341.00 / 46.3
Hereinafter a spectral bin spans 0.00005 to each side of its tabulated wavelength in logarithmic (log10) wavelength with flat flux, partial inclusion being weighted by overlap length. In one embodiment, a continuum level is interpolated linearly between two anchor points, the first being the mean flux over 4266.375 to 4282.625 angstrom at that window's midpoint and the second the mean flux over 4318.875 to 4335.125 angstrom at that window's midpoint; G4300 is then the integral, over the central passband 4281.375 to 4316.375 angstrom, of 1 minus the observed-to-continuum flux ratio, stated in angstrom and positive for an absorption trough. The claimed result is 3.0 angstrom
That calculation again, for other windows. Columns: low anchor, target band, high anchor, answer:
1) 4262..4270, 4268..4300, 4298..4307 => -1.81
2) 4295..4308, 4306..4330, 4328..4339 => -1.83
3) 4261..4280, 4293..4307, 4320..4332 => 2.52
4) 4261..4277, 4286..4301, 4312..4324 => 1.17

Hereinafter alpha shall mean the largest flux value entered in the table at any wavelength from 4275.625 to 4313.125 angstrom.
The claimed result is 53.5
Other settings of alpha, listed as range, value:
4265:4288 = 58.7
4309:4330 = 60.7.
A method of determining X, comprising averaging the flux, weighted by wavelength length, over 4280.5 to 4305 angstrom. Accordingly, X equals 48.2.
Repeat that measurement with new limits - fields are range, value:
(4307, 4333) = 51.6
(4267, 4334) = 49.7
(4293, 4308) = 43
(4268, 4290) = 50.8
